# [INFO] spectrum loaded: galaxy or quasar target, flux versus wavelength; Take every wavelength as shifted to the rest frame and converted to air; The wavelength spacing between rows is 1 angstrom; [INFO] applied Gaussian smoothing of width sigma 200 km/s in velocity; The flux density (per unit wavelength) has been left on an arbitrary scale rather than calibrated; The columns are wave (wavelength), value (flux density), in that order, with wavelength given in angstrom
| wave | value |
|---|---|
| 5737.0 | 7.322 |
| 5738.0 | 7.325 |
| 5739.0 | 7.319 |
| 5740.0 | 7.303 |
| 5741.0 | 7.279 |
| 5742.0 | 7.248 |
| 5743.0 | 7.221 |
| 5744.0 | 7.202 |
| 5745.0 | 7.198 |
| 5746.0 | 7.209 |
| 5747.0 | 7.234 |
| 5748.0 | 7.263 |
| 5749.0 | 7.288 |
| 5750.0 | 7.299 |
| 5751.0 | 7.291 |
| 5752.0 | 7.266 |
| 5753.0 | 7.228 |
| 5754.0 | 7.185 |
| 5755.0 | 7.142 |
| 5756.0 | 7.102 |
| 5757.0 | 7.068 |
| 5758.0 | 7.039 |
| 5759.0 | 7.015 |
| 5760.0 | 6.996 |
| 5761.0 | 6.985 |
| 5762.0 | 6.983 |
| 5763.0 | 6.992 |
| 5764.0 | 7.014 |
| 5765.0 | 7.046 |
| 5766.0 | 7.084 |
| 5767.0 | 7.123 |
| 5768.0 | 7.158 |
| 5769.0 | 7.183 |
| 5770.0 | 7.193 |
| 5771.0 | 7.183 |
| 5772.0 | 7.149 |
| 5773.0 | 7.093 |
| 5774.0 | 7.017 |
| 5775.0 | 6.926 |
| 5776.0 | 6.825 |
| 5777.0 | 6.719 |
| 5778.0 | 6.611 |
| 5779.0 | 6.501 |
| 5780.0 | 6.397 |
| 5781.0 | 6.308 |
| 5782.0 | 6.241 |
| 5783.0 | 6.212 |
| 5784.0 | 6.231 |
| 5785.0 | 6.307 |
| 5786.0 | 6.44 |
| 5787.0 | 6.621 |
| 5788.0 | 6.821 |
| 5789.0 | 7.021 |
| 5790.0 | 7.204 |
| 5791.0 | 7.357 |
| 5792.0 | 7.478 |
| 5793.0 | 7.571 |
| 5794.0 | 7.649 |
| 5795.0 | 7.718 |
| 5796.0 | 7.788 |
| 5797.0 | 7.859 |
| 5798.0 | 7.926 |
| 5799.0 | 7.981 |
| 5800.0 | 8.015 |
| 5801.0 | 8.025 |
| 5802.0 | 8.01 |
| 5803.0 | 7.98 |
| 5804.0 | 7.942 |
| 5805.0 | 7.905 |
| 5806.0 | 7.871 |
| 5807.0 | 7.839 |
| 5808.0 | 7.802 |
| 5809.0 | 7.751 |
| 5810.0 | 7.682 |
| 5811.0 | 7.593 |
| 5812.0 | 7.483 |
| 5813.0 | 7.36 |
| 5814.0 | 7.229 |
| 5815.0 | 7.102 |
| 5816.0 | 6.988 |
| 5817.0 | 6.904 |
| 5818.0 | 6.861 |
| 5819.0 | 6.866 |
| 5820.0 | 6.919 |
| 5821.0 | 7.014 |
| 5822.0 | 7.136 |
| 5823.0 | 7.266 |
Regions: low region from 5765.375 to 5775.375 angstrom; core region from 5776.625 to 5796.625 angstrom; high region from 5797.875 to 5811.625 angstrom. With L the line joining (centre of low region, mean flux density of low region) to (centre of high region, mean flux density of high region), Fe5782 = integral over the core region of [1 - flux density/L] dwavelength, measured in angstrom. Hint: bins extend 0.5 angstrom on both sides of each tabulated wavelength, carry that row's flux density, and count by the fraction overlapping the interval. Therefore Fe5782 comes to 1.6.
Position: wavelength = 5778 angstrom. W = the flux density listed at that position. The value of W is 6.611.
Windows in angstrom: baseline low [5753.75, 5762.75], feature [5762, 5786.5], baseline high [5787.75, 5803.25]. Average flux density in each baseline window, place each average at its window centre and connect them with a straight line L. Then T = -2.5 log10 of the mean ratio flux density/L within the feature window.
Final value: 0.08 mag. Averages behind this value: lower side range 7.05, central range 6.79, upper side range 7.66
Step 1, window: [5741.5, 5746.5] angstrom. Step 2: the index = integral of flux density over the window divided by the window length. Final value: 7.22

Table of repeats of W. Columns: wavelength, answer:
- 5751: 7.291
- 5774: 7.017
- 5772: 7.149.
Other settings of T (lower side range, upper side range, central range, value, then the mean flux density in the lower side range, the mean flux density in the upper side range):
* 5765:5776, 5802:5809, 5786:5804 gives 0.01 mag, 7.09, 7.89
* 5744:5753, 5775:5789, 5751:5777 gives -0.03 mag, 7.25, 6.51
